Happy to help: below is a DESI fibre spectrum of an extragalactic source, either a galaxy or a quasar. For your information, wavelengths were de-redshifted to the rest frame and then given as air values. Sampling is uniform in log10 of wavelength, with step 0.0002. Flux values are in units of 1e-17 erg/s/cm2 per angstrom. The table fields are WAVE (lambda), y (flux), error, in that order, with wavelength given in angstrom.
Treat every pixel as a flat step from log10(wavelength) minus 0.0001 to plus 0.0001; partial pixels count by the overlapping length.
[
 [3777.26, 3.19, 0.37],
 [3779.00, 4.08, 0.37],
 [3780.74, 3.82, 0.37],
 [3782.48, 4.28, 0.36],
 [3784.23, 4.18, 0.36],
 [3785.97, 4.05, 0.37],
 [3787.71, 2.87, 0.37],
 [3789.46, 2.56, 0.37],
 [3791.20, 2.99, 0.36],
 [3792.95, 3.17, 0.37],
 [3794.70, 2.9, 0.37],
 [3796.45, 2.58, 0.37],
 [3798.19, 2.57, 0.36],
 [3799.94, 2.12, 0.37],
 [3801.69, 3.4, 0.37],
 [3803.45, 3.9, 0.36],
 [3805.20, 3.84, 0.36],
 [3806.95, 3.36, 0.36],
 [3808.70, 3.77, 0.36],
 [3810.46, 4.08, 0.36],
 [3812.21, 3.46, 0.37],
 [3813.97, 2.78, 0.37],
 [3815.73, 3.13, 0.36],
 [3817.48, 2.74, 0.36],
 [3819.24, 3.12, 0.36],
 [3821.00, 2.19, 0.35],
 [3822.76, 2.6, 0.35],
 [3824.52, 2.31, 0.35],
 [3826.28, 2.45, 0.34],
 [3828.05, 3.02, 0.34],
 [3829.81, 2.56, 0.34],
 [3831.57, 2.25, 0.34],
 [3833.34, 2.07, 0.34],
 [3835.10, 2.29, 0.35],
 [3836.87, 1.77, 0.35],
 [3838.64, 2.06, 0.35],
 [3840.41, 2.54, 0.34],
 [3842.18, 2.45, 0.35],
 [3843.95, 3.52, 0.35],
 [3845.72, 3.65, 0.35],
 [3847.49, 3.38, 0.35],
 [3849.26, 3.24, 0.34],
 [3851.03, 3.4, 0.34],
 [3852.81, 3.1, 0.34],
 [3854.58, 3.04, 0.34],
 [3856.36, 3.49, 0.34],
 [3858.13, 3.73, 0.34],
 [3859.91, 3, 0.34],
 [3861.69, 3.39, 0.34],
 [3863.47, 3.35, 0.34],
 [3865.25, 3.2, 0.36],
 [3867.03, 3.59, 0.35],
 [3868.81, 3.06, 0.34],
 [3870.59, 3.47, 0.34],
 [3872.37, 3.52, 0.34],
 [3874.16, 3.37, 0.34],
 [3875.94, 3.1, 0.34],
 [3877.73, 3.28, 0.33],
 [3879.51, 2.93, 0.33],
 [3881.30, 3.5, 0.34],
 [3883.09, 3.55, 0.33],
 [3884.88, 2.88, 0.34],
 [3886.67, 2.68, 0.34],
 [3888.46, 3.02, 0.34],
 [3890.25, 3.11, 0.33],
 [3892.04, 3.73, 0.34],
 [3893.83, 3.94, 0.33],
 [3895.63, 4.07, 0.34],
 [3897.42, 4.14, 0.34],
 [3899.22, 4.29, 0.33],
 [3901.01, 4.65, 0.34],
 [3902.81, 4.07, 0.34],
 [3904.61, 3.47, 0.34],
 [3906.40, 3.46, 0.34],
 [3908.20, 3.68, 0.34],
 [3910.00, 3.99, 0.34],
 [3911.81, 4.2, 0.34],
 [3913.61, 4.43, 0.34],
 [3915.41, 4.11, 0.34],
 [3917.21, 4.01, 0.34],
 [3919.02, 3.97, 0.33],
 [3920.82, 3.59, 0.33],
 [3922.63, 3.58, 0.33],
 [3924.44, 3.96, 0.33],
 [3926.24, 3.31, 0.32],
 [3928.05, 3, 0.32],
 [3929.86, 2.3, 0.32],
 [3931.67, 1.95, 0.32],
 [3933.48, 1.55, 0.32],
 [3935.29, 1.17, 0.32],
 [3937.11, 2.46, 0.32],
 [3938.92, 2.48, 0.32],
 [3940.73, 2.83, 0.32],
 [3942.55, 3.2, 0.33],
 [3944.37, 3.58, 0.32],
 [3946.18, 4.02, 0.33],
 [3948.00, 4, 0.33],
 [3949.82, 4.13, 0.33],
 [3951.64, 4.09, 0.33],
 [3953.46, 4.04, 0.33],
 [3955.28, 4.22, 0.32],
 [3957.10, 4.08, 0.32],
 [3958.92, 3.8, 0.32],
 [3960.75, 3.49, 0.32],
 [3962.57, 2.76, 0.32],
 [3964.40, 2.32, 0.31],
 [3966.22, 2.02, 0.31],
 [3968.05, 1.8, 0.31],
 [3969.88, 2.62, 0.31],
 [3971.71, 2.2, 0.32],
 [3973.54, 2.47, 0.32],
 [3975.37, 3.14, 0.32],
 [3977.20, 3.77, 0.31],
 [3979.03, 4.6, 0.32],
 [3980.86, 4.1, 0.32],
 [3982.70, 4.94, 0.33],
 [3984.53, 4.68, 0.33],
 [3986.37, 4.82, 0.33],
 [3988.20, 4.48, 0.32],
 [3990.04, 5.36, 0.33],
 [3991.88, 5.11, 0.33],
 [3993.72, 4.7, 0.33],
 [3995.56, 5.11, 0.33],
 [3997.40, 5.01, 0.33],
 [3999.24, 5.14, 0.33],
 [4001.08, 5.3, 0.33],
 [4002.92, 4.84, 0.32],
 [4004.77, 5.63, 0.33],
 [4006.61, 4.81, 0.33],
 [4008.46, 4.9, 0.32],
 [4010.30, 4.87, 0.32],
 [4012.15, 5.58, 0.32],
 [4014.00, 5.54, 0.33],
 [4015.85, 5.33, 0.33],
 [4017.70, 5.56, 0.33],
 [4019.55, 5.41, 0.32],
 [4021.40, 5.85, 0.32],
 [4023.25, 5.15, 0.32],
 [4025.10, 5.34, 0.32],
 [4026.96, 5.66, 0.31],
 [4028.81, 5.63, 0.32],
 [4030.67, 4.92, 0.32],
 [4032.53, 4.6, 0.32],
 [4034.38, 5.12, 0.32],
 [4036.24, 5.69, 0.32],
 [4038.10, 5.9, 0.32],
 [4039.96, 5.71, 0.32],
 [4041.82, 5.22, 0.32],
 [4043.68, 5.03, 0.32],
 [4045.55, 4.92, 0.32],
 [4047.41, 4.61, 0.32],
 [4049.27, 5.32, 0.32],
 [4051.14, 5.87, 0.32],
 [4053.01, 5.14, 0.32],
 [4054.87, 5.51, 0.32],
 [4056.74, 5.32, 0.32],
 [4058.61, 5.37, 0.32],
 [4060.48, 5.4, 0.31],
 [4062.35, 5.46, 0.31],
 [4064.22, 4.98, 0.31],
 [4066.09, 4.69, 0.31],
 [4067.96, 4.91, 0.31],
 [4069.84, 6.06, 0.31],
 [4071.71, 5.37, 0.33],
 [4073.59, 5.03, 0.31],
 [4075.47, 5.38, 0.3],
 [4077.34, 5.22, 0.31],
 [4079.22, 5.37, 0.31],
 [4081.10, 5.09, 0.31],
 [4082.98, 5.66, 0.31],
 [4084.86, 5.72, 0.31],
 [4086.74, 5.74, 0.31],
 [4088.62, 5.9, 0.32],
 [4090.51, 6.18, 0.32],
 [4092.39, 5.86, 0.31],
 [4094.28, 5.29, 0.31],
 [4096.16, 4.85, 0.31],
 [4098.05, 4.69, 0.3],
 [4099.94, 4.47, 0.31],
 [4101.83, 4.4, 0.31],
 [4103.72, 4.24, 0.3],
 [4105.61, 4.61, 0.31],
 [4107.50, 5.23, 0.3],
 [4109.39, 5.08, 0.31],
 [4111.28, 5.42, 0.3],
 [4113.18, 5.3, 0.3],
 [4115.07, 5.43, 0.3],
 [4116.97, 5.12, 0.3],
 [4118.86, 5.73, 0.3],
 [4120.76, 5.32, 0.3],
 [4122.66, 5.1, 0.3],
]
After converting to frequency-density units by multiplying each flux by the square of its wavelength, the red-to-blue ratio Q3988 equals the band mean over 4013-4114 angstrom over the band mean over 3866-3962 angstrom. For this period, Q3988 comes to 1.64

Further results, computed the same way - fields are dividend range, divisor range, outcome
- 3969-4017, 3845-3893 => 1.49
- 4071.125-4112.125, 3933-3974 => 1.84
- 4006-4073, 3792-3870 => 1.97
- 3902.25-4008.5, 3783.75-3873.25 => 1.31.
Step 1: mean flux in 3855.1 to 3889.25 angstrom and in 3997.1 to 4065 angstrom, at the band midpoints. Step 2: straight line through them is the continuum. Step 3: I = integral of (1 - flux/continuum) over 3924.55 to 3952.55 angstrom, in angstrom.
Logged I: 7.9 angstrom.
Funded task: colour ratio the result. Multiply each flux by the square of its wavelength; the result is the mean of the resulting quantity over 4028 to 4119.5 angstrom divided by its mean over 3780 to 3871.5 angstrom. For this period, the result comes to 1.94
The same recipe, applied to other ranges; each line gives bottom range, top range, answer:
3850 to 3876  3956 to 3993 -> 1.16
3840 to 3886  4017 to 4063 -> 1.79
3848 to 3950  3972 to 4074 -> 1.59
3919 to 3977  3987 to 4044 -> 1.77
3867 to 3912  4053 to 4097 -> 1.67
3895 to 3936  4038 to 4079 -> 1.61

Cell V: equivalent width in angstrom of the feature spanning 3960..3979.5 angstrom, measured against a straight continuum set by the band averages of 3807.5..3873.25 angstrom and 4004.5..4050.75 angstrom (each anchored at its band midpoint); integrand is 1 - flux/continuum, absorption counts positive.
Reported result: 7.65 angstrom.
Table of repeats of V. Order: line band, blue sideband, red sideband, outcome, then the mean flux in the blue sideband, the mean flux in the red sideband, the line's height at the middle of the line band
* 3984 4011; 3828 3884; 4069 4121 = -3.82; 3.06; 5.27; 4.37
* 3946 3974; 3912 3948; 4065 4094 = 2.77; 3.17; 5.47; 3.64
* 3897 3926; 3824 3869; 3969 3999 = -3.49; 2.92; 4.22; 3.54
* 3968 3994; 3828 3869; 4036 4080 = 2.86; 2.96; 5.31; 4.44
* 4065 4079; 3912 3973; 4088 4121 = -1.39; 3.19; 5.16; 4.77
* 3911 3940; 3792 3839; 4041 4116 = 5.29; 2.84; 5.23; 3.84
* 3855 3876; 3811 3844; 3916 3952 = -4.30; 2.59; 3.15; 2.79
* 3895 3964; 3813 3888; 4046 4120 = 3.84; 2.97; 5.25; 3.75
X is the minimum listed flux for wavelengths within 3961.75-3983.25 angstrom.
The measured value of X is 1.8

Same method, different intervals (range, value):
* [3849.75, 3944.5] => 1.17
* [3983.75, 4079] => 4.48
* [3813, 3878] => 1.77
